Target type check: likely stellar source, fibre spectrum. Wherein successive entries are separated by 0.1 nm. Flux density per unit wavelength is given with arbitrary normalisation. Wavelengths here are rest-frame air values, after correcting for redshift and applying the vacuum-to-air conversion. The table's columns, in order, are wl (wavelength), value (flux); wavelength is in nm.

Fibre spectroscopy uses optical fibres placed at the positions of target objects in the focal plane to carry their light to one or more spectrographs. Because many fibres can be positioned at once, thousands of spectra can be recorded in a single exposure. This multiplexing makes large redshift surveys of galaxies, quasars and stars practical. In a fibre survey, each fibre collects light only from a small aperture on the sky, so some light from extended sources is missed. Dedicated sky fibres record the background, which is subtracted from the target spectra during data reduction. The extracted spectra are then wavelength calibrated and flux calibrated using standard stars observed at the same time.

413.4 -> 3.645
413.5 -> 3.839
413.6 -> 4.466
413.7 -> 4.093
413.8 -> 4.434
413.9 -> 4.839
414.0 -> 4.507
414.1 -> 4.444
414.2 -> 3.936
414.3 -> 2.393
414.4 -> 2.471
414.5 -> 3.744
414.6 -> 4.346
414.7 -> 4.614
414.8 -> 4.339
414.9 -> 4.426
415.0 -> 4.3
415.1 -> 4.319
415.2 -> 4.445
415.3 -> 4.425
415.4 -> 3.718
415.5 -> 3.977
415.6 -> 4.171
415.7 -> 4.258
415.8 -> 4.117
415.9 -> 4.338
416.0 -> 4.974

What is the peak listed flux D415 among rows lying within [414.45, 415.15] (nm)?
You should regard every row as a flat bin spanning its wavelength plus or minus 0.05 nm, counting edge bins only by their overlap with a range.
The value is 4.614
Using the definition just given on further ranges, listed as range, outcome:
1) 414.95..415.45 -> 4.445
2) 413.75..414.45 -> 4.839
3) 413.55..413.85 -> 4.466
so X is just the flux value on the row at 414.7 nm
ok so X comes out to 4.614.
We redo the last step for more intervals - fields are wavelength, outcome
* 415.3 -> 4.425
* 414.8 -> 4.339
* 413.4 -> 3.645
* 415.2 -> 4.445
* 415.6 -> 4.171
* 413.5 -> 3.839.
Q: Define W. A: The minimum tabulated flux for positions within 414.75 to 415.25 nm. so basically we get 4.3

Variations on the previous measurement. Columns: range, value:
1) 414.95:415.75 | 3.718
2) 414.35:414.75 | 2.471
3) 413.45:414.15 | 3.839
